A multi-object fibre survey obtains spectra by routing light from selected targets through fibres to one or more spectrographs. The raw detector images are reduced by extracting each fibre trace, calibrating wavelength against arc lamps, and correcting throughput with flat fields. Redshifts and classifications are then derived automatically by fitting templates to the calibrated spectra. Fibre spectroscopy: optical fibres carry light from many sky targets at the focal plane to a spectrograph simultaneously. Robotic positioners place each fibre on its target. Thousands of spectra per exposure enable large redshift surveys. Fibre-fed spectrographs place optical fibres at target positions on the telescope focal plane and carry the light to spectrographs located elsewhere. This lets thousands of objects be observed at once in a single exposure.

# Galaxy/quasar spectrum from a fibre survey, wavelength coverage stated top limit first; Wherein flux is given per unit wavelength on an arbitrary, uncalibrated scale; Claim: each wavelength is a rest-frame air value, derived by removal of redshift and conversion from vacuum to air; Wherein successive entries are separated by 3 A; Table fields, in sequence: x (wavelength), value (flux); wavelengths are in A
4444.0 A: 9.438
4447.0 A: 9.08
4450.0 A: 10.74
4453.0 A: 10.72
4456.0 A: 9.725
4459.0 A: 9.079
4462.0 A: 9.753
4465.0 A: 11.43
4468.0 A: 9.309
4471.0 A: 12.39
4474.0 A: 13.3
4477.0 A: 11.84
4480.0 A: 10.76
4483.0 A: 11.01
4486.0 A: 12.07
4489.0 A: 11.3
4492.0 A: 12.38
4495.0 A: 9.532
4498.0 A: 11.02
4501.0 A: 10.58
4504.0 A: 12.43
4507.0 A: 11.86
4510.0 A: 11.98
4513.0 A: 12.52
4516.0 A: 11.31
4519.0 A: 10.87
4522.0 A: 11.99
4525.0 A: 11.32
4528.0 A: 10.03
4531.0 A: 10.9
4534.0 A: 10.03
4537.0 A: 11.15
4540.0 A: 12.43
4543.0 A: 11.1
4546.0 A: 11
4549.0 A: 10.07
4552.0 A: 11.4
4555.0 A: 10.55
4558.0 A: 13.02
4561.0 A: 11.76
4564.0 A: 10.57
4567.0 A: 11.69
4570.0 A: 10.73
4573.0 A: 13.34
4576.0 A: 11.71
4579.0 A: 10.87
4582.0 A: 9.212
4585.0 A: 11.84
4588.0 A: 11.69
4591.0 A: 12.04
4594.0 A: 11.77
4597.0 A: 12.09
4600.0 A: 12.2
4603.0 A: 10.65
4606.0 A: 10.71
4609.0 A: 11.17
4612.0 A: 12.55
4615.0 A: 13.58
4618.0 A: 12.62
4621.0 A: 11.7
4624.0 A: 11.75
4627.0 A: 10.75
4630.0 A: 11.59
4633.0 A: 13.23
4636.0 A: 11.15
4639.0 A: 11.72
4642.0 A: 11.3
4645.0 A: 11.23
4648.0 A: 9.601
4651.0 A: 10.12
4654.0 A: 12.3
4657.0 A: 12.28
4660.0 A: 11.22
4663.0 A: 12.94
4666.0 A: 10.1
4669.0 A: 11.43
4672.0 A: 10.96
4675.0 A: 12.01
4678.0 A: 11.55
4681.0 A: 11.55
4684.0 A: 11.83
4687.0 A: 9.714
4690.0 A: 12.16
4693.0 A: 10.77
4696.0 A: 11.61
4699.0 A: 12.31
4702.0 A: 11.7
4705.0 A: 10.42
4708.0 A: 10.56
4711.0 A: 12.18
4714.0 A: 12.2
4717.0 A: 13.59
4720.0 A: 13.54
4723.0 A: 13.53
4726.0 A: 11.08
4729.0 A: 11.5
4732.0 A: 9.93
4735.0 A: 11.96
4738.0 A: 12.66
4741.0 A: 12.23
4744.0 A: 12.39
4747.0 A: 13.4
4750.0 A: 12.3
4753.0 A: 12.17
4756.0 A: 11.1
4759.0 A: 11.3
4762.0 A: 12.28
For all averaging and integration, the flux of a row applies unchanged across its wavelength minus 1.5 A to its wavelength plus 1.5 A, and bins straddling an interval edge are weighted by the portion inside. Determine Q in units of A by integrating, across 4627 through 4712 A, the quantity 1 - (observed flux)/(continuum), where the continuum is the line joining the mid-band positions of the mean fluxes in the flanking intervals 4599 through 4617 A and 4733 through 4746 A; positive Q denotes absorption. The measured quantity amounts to 4.5 A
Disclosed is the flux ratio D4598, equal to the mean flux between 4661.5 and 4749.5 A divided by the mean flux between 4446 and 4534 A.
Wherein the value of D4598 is 1.1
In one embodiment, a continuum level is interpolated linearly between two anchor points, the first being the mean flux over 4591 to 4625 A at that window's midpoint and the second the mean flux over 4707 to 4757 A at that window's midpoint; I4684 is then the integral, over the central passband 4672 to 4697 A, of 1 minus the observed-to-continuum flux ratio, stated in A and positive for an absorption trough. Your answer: 1.4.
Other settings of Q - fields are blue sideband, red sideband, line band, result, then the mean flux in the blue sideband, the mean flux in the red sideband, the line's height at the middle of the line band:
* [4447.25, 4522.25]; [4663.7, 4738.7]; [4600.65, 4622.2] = -0.8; 11.1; 11.6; 11.4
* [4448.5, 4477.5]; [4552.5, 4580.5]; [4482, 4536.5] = -0.7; 10.8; 11.6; 11.1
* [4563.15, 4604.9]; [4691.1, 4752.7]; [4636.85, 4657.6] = 0.9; 11.5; 12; 11.7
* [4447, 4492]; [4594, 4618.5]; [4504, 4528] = -0.8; 10.9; 11.9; 11.3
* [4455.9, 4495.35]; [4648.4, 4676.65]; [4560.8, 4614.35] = -1.1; 11.1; 11.4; 11.3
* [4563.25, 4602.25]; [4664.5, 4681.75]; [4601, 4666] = -1.3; 11.5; 11.3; 11.4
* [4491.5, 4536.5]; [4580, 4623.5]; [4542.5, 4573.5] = 0.3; 11.2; 11.7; 11.5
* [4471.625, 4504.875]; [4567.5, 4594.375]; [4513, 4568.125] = 1.3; 11.5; 11.5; 11.5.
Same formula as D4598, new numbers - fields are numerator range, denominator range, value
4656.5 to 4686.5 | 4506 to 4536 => 1.02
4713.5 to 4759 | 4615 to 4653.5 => 1.06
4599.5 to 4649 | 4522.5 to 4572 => 1.04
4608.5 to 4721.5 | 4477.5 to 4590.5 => 1.03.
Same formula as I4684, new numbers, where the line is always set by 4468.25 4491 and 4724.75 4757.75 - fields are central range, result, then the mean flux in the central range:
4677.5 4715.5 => 1.4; 11.4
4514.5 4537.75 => 1.5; 10.9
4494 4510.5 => 0.7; 11.2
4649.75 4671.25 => 0.6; 11.5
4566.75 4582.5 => 0.5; 11.4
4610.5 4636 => -0.8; 12.2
